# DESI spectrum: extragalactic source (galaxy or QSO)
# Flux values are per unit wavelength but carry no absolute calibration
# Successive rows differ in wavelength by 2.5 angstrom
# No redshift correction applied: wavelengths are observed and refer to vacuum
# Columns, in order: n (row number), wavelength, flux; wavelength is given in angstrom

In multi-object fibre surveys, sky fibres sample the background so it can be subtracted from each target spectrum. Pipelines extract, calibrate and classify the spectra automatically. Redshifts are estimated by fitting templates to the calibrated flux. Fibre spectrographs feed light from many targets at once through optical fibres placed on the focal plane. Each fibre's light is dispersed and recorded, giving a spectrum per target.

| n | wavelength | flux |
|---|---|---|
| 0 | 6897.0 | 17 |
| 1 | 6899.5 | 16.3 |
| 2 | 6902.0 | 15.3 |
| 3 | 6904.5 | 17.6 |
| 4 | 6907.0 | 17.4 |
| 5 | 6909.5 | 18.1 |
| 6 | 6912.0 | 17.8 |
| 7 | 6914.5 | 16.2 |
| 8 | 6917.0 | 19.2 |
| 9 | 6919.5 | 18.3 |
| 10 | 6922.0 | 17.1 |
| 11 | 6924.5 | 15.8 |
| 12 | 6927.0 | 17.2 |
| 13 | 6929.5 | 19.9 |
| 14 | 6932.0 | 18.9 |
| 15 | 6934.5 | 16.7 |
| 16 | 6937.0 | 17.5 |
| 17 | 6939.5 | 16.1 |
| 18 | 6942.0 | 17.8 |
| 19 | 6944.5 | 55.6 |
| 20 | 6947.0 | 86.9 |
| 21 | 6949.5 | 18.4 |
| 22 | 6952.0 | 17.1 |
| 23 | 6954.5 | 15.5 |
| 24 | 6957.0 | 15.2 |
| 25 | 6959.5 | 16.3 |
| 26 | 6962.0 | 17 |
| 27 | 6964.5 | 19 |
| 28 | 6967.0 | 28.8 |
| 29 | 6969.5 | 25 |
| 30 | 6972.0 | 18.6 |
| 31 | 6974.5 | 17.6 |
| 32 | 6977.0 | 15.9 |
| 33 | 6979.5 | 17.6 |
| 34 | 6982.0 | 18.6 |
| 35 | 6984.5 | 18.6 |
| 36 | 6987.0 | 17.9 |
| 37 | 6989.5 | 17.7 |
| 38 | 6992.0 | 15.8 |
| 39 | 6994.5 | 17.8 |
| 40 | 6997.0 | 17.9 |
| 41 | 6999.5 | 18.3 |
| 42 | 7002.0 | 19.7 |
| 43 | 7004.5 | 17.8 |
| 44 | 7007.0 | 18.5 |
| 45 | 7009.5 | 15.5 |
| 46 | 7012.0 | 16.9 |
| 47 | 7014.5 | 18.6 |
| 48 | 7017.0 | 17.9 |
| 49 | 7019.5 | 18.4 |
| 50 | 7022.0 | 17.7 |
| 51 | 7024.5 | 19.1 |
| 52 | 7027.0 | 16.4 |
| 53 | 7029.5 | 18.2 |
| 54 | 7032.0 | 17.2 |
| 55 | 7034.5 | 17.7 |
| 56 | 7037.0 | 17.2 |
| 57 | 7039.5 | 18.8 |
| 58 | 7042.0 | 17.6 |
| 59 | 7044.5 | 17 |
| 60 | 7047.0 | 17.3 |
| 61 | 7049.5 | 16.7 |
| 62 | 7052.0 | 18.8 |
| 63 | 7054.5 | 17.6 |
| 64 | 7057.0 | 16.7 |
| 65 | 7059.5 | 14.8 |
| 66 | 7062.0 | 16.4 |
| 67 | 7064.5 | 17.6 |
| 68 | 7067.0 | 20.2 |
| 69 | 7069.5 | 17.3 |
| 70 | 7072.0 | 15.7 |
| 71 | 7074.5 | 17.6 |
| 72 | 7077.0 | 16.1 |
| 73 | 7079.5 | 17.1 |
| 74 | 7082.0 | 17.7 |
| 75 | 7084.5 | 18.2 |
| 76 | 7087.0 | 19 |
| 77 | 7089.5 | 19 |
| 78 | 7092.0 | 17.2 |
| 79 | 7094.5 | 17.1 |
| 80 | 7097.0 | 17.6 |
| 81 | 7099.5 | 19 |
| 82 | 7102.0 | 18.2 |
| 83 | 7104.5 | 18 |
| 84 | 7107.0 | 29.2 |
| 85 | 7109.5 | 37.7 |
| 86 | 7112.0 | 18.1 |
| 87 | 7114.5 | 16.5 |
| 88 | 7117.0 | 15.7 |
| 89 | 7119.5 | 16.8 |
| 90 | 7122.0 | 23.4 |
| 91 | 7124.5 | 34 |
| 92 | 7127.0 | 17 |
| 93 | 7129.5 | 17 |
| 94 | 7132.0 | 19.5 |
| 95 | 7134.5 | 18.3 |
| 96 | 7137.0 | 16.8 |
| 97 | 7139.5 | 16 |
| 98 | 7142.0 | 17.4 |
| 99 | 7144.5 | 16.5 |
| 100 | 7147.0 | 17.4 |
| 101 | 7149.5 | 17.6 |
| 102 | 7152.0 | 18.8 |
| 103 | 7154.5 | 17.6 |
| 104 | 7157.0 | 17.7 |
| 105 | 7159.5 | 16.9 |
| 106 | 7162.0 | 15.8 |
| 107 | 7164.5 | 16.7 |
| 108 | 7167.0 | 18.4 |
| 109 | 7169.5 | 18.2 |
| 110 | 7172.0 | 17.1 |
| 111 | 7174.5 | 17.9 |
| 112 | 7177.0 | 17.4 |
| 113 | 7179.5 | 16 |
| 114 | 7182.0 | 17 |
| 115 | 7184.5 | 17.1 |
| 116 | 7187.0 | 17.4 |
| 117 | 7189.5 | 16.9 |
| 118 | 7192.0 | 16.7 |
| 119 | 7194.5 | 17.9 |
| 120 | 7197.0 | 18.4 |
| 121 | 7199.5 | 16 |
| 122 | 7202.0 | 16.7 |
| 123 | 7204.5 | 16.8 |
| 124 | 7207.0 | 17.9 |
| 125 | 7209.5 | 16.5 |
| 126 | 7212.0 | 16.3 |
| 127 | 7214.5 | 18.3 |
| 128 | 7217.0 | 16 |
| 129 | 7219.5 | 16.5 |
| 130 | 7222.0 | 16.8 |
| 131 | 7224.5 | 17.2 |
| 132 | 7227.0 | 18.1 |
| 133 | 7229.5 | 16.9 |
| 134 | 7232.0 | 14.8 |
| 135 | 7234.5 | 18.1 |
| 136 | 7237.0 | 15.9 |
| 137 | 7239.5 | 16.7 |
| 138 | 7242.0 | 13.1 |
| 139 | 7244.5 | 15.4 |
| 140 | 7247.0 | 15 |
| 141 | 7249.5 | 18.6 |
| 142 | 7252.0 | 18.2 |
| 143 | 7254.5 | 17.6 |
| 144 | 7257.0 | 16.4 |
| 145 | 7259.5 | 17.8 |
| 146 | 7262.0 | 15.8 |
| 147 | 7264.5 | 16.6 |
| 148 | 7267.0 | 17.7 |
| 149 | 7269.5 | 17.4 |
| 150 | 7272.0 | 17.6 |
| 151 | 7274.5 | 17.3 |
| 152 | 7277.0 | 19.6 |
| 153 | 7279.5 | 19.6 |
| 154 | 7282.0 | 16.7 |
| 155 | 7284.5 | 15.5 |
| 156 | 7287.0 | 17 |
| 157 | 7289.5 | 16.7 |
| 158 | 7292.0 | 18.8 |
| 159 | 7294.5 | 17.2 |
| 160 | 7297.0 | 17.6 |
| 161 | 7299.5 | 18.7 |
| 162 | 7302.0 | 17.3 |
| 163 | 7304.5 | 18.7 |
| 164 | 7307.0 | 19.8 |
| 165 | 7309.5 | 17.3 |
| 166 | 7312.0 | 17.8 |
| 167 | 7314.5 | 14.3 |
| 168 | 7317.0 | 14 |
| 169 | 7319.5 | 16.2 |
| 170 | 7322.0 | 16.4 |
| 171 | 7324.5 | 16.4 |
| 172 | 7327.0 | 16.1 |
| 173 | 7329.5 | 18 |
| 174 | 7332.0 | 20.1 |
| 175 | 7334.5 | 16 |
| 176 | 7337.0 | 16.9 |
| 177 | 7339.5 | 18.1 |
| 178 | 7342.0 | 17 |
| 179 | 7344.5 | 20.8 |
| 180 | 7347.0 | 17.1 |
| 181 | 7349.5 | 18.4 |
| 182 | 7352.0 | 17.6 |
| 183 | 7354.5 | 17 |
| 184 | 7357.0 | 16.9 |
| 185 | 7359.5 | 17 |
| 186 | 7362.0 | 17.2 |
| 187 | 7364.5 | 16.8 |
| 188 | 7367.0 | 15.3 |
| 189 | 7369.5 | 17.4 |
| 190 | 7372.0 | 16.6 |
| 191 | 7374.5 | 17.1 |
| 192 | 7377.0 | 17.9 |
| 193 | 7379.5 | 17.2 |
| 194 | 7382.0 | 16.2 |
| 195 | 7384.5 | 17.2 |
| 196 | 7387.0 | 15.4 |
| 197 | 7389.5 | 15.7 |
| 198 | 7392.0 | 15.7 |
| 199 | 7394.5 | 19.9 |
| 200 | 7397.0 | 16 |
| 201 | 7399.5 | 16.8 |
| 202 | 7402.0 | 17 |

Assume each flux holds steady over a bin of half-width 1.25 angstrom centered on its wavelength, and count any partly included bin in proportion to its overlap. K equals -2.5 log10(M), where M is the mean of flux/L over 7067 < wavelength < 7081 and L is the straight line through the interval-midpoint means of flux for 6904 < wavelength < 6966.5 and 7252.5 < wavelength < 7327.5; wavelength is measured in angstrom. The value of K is 0.173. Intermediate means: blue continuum 21.8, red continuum 17.2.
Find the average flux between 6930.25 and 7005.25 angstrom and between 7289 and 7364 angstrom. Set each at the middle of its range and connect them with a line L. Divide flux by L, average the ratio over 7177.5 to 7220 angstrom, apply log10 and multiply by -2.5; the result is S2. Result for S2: 0.12 mag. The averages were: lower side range 21.7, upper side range 17.4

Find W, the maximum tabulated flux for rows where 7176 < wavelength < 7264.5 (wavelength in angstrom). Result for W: 18.6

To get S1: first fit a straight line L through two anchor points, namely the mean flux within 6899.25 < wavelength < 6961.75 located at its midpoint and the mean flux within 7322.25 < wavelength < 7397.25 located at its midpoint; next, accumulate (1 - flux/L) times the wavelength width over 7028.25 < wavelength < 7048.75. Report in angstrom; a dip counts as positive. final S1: 2.85 angstrom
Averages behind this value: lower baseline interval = 21.5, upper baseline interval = 17.2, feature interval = 17.6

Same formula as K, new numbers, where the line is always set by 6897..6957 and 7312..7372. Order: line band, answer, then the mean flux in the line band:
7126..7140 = 0.11 mag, 17.5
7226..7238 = 0.09 mag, 16.8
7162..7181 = 0.10 mag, 17.3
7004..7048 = 0.17 mag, 17.7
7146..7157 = 0.08 mag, 17.8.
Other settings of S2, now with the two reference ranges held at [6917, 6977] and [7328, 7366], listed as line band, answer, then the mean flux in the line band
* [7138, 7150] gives 0.19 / 16.9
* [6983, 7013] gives 0.24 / 17.7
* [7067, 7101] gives 0.18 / 17.7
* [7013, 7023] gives 0.20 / 18.1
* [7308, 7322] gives 0.13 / 16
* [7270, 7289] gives 0.06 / 17.6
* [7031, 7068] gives 0.22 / 17.4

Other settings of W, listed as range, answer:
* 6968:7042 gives 25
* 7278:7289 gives 19.6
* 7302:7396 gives 20.8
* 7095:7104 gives 19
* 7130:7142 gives 19.5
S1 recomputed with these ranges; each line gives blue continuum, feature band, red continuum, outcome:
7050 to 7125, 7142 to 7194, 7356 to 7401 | 3.37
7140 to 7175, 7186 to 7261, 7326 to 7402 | 2.15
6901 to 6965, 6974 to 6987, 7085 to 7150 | 2.06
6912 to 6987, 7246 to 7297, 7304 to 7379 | 1.75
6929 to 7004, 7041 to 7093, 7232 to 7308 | 7.32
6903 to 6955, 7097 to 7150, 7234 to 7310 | -0.93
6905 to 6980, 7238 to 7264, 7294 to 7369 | 2.44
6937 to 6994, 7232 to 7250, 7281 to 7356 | 2.54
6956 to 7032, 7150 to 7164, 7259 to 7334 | 0.33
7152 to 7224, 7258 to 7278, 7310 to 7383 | -0.41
